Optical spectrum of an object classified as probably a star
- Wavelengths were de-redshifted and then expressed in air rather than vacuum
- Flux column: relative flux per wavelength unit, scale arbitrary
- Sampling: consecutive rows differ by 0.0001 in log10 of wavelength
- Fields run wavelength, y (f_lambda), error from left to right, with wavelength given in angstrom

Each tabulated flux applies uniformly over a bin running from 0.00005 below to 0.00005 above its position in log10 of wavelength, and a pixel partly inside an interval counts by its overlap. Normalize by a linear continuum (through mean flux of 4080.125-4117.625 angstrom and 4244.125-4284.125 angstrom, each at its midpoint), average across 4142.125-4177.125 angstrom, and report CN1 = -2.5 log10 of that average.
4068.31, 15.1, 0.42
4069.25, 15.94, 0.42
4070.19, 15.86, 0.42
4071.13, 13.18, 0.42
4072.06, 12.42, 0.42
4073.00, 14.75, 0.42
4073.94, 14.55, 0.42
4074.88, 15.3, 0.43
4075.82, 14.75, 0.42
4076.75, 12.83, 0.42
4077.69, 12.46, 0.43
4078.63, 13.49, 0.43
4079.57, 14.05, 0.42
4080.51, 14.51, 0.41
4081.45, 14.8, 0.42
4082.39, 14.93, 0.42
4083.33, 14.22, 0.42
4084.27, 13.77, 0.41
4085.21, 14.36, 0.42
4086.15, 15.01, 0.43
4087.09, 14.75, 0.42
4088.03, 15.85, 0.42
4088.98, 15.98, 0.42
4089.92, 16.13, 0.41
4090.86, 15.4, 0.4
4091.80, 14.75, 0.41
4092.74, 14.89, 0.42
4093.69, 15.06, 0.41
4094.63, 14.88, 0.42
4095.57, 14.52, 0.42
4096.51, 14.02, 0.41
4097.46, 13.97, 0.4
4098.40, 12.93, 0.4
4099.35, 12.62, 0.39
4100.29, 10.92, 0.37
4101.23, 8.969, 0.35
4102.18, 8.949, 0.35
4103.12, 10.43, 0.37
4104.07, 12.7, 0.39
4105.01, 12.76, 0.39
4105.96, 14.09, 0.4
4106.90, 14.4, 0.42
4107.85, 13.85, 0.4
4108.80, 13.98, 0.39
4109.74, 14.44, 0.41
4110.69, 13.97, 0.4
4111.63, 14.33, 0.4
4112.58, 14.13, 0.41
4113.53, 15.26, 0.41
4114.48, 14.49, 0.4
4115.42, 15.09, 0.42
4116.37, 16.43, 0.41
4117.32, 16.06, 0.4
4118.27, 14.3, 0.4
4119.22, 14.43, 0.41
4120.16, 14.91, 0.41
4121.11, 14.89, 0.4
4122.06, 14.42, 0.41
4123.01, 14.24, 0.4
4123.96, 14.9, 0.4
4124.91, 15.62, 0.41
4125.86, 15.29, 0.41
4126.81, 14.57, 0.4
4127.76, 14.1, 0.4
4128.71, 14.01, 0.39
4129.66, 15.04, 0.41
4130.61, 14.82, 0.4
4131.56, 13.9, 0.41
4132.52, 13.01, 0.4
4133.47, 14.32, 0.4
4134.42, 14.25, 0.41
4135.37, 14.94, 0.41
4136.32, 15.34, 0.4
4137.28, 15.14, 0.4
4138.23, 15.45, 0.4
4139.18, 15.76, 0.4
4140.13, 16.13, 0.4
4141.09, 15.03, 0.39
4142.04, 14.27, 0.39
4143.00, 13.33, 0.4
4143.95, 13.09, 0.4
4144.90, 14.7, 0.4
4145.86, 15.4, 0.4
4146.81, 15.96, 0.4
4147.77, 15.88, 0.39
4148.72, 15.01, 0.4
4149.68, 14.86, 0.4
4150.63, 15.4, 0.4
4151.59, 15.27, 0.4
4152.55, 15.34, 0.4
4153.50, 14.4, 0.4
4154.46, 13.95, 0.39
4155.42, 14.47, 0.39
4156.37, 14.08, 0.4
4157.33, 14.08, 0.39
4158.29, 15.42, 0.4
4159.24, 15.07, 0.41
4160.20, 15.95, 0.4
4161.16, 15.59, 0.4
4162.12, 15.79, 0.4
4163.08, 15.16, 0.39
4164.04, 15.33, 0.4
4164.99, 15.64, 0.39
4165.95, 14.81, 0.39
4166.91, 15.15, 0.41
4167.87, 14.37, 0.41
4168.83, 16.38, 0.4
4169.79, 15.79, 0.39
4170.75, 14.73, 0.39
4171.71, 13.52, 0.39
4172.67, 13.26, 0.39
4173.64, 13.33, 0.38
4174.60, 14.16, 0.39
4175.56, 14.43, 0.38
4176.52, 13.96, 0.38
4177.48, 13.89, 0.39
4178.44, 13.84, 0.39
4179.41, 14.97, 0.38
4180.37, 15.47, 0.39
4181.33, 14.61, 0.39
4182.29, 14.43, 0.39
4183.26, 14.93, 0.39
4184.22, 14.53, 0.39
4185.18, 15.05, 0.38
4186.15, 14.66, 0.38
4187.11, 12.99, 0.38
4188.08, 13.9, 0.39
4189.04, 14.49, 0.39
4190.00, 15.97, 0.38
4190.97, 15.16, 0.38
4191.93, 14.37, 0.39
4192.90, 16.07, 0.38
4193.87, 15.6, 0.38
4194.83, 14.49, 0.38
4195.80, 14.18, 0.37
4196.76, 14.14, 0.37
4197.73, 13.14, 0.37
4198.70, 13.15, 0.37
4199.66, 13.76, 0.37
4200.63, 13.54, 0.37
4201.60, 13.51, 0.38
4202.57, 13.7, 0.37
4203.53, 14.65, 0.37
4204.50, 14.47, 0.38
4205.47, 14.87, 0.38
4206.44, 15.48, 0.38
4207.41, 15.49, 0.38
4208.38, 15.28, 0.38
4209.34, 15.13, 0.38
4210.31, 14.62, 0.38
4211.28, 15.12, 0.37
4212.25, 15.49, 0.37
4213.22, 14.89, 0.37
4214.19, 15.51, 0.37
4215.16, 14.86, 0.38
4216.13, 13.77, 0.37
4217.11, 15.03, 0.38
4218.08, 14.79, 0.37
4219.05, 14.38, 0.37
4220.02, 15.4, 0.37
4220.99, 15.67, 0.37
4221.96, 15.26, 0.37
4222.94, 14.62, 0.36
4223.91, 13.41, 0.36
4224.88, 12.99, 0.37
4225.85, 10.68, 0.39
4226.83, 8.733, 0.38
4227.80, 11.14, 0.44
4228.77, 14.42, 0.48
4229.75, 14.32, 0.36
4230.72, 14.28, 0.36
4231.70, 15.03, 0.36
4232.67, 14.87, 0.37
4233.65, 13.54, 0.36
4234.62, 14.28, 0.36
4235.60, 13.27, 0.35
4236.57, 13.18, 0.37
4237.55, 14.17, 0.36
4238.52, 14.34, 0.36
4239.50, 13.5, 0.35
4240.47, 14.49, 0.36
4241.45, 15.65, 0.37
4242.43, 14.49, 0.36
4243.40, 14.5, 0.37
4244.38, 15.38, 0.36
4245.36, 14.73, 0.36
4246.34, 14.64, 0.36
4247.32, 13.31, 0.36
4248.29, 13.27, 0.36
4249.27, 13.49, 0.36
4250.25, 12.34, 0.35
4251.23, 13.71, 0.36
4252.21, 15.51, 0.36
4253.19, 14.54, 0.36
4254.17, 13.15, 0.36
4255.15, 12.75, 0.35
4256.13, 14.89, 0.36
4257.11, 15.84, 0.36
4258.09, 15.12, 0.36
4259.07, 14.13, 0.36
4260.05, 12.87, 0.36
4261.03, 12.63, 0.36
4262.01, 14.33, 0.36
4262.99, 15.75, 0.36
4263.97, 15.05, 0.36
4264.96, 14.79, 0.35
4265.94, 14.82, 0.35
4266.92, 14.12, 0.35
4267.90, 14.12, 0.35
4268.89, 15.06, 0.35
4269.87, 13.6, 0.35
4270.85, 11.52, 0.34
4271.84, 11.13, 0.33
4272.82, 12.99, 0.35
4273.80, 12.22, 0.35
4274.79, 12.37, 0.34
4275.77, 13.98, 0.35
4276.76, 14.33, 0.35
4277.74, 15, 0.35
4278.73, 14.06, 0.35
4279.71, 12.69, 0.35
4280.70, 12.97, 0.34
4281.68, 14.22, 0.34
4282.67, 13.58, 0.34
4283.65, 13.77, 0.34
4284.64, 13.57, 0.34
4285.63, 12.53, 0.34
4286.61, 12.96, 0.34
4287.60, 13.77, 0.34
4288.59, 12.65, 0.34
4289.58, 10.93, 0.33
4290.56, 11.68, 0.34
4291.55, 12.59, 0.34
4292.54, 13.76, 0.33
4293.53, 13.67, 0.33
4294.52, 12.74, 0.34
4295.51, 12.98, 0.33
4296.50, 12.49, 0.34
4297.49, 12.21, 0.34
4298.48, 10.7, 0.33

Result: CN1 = -0.06 mag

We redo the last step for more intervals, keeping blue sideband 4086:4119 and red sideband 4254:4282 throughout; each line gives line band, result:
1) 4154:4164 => -0.078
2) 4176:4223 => -0.057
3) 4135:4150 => -0.080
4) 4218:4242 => 0.001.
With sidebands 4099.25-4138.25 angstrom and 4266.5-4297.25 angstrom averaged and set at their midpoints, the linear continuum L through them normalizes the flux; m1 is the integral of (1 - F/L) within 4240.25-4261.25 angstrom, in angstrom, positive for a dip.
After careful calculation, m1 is -1.3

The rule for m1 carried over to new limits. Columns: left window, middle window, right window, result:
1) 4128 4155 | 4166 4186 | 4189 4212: 0.2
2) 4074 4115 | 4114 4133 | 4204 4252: -1.0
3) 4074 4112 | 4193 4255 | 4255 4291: -2.3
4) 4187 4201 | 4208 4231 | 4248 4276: 0.0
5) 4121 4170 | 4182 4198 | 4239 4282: -0.1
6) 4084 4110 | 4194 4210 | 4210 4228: -0.4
